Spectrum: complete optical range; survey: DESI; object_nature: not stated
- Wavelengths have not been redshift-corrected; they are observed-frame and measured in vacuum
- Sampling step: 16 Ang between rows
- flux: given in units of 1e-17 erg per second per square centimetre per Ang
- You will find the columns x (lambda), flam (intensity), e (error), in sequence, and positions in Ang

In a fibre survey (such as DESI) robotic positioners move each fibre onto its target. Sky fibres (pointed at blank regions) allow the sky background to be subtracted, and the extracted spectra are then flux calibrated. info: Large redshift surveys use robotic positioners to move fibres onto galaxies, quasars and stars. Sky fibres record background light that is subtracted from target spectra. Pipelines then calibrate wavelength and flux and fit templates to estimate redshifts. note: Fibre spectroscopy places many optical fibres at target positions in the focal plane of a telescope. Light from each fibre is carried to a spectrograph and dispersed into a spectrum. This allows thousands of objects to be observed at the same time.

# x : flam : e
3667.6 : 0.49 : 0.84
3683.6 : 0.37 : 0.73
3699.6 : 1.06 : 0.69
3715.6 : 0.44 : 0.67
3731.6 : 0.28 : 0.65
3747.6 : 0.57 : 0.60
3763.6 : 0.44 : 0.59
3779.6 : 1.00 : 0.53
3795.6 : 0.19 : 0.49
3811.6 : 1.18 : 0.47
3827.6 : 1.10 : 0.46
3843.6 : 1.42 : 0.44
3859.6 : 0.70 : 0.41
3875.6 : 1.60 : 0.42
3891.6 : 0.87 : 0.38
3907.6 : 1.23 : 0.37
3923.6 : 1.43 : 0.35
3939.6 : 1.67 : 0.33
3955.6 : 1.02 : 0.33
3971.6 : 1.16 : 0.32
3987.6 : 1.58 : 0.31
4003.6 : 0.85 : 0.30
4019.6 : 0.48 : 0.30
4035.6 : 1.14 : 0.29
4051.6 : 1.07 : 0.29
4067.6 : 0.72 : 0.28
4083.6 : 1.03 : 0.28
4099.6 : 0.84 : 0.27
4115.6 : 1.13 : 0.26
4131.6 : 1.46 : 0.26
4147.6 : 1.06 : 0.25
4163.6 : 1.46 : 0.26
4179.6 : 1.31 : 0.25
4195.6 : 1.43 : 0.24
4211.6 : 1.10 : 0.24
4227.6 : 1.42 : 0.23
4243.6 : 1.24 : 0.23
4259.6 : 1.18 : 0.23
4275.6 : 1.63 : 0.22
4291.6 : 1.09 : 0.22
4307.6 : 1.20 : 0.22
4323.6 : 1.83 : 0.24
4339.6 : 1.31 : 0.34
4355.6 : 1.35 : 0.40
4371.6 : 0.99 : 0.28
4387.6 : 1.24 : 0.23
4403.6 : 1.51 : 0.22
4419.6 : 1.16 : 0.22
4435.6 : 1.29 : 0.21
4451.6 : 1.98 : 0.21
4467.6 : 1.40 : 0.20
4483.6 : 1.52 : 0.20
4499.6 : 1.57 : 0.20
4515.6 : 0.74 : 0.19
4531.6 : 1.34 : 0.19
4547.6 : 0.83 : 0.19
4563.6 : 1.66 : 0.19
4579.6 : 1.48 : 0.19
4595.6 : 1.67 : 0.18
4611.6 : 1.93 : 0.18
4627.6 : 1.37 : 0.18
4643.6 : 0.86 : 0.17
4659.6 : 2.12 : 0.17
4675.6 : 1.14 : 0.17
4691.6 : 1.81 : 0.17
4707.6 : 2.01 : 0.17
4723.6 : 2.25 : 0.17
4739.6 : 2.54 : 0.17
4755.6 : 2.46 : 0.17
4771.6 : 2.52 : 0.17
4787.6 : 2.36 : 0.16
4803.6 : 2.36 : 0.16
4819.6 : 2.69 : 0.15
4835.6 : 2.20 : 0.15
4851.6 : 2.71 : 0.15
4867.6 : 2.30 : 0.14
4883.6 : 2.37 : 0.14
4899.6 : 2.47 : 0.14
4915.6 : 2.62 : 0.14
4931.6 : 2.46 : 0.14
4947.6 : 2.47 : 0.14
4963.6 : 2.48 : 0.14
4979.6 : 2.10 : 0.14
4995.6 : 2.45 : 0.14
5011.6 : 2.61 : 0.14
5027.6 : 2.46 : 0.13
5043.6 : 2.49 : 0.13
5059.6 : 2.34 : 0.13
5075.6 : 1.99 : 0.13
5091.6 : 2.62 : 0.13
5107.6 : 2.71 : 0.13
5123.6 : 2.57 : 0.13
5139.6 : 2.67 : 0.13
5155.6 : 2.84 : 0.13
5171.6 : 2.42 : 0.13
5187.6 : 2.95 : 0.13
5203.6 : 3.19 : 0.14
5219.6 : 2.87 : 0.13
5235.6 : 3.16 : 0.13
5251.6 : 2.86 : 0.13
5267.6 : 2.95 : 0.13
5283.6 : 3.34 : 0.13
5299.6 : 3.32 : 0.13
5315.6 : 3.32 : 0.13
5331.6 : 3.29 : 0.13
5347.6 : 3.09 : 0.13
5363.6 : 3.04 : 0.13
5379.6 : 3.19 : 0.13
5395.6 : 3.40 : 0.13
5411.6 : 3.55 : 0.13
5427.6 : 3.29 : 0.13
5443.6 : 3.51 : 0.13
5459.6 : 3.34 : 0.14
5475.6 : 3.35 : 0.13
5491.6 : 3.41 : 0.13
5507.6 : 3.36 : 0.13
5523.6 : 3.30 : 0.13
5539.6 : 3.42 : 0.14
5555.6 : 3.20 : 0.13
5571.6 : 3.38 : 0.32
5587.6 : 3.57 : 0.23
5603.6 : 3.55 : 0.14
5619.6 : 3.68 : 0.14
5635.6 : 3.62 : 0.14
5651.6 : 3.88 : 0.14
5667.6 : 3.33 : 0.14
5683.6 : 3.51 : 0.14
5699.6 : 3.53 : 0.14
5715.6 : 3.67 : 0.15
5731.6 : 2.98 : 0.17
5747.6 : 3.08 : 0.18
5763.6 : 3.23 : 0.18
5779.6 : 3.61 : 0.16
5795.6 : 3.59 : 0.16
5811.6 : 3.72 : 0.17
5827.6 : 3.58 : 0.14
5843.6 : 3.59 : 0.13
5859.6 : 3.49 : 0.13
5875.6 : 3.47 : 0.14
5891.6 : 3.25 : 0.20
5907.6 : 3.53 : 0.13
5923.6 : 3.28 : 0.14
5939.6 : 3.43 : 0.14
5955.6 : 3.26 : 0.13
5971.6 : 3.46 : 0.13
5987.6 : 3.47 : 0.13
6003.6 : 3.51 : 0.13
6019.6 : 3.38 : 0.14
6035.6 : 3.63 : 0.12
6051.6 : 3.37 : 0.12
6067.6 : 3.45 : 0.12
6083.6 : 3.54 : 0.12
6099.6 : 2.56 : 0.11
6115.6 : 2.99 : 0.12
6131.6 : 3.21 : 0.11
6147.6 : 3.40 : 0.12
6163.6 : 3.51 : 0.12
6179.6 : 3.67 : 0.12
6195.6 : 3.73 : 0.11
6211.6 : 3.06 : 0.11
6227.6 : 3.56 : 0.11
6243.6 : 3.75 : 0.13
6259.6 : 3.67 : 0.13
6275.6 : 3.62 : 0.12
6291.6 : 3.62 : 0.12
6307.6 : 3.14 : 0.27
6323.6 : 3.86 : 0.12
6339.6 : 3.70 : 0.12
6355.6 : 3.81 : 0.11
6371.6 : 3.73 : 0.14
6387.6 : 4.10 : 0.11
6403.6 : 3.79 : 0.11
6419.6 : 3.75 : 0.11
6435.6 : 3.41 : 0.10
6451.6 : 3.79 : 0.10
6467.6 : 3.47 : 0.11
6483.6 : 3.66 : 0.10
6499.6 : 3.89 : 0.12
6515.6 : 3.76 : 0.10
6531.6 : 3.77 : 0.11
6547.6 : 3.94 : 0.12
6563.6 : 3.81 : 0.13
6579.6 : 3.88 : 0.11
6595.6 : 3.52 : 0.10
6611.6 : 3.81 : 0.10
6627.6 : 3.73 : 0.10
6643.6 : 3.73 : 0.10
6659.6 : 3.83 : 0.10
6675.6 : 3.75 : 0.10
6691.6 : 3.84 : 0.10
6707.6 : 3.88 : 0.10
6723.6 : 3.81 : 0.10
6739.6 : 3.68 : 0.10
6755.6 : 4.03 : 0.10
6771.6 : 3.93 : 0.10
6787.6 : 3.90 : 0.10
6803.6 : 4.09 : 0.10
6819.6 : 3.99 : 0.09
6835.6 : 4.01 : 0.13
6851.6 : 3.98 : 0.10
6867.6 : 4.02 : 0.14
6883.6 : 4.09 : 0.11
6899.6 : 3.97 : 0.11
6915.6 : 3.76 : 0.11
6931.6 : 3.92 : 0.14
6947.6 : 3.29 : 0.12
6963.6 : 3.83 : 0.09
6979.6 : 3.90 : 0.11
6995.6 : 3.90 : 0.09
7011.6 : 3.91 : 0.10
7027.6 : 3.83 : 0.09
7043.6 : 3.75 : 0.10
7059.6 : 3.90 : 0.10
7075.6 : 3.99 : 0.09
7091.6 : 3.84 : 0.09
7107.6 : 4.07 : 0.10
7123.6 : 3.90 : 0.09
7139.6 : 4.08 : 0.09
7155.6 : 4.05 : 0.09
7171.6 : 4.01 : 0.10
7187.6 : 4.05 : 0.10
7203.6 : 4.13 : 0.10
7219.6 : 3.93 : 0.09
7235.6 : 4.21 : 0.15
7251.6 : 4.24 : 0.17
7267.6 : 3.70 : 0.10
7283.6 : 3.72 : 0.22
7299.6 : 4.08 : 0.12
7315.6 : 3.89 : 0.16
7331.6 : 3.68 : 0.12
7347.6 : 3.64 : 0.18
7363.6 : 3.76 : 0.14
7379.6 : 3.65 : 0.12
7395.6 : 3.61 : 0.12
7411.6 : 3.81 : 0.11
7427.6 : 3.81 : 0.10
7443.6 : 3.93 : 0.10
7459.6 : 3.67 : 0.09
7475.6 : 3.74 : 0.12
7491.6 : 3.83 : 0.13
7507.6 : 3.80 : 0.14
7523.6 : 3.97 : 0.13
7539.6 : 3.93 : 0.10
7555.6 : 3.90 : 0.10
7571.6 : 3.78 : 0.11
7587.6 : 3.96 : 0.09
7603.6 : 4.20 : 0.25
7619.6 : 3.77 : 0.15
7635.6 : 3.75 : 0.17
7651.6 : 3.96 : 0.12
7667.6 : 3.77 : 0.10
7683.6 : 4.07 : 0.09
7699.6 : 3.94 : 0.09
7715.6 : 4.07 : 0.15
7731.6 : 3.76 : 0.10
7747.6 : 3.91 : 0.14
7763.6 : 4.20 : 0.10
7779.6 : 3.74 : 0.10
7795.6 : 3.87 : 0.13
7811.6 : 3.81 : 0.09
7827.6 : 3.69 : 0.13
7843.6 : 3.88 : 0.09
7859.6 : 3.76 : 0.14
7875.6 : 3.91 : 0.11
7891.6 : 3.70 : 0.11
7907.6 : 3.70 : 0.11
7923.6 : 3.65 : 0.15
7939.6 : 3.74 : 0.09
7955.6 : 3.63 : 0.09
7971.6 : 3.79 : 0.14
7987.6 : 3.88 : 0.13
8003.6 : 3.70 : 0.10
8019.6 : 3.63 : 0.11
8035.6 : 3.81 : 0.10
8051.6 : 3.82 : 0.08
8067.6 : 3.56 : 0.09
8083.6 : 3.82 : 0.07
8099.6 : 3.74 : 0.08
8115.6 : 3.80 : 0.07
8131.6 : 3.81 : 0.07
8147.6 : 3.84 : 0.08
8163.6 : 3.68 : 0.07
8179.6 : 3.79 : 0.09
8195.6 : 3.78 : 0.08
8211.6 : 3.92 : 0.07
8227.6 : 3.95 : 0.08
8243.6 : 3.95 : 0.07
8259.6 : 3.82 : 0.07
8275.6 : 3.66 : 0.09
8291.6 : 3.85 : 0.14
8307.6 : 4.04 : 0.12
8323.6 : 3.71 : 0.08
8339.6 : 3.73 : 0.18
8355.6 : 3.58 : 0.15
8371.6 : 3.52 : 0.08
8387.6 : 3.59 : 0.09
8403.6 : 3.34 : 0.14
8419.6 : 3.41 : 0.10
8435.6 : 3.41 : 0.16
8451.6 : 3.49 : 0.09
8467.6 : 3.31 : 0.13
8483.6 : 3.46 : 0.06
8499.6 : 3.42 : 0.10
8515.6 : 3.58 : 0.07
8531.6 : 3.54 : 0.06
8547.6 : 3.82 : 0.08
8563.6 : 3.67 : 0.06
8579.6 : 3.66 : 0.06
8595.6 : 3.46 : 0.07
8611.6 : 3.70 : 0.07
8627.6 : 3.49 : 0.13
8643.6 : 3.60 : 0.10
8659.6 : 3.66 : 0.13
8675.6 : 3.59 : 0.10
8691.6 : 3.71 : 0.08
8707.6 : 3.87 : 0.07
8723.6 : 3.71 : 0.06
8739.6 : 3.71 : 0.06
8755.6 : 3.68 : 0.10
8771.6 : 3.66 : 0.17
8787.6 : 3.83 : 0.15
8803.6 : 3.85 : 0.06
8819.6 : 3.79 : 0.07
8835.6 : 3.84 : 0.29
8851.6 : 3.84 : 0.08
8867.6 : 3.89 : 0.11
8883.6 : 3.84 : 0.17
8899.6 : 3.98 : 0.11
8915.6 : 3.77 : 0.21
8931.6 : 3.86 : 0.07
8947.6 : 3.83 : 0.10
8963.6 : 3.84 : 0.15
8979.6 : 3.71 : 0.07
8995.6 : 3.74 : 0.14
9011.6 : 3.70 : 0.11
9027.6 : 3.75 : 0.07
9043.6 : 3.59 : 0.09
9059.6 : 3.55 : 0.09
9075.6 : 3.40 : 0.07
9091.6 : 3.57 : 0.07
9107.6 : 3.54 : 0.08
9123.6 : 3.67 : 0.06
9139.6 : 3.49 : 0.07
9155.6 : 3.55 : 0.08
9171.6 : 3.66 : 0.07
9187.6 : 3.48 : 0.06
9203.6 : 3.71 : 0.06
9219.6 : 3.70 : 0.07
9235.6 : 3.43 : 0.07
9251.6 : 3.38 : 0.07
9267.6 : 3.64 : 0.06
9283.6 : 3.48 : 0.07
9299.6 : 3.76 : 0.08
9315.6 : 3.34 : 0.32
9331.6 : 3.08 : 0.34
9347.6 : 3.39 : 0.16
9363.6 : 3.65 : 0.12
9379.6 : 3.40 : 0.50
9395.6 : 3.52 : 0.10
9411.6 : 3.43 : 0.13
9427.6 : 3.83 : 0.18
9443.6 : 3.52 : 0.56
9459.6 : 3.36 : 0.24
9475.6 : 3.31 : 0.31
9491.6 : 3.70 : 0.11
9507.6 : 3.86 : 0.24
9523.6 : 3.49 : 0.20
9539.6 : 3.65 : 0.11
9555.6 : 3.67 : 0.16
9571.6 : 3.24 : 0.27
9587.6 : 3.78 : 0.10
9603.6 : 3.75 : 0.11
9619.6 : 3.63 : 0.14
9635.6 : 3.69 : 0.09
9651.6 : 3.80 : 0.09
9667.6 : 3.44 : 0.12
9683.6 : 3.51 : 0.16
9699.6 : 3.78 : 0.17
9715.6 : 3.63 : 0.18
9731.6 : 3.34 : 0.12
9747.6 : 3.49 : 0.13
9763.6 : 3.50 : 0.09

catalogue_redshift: 0.18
